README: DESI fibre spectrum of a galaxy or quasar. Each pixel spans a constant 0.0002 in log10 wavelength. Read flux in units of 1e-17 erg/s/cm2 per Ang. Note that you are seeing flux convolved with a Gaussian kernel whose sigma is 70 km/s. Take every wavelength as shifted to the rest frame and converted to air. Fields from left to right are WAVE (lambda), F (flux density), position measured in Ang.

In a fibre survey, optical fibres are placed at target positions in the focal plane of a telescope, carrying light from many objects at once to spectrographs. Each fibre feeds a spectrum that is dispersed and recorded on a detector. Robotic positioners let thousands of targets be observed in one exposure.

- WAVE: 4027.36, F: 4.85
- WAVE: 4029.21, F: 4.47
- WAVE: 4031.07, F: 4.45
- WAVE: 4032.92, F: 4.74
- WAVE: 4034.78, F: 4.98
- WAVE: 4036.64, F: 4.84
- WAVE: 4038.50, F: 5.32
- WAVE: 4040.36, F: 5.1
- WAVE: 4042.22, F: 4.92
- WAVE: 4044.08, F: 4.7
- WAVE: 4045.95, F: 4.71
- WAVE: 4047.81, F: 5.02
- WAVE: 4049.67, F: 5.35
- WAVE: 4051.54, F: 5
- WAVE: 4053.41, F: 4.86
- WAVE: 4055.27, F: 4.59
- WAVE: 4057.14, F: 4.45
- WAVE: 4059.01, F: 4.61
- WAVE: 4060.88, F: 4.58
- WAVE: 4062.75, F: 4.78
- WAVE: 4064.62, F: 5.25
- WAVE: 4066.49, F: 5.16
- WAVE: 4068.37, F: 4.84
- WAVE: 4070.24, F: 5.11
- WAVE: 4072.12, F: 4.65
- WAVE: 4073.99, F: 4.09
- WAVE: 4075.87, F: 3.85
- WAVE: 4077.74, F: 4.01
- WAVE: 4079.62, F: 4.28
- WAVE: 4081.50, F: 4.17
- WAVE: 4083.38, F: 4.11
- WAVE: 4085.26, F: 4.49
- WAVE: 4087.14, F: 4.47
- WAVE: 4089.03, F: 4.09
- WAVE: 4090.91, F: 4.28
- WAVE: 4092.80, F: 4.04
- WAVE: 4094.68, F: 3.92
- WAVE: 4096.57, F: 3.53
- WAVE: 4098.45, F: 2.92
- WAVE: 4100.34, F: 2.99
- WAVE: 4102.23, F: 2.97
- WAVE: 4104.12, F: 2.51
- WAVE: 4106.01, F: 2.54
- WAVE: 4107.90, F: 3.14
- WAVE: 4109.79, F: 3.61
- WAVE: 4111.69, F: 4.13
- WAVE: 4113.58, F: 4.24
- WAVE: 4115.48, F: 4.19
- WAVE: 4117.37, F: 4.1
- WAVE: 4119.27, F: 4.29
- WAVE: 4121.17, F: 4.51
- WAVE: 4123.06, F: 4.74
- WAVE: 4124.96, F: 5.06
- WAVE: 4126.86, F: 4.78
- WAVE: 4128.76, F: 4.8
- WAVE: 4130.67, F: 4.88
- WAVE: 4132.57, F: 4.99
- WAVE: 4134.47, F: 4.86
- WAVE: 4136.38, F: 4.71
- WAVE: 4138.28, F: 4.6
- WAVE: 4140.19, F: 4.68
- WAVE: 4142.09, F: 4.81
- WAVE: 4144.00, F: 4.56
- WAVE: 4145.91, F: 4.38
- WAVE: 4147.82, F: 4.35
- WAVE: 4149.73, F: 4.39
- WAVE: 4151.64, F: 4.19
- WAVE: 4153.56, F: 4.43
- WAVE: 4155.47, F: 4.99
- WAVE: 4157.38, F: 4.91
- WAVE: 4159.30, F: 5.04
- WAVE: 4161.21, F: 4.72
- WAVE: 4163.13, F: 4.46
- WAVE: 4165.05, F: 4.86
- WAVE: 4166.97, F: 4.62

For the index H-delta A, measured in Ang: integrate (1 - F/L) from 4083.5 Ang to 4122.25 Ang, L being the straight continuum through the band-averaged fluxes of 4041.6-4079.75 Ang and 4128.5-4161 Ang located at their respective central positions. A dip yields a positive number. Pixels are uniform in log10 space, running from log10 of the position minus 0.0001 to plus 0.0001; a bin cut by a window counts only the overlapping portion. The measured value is 7.7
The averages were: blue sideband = 4.71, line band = 3.76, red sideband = 4.68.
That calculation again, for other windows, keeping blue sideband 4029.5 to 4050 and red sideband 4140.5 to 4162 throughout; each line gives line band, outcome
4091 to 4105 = 4.2 Ang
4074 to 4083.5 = 1.4 Ang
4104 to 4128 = 3.4 Ang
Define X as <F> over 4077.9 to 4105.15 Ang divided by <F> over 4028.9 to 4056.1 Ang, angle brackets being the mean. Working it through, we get 0.77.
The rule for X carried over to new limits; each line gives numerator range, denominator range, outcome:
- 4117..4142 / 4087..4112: 1.36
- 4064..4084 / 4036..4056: 0.91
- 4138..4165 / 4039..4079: 0.97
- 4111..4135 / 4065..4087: 1.03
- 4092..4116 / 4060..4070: 0.69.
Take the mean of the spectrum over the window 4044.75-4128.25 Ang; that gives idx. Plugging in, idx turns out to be 4.25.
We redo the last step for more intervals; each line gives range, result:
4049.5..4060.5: 4.76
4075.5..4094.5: 4.18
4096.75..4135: 4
